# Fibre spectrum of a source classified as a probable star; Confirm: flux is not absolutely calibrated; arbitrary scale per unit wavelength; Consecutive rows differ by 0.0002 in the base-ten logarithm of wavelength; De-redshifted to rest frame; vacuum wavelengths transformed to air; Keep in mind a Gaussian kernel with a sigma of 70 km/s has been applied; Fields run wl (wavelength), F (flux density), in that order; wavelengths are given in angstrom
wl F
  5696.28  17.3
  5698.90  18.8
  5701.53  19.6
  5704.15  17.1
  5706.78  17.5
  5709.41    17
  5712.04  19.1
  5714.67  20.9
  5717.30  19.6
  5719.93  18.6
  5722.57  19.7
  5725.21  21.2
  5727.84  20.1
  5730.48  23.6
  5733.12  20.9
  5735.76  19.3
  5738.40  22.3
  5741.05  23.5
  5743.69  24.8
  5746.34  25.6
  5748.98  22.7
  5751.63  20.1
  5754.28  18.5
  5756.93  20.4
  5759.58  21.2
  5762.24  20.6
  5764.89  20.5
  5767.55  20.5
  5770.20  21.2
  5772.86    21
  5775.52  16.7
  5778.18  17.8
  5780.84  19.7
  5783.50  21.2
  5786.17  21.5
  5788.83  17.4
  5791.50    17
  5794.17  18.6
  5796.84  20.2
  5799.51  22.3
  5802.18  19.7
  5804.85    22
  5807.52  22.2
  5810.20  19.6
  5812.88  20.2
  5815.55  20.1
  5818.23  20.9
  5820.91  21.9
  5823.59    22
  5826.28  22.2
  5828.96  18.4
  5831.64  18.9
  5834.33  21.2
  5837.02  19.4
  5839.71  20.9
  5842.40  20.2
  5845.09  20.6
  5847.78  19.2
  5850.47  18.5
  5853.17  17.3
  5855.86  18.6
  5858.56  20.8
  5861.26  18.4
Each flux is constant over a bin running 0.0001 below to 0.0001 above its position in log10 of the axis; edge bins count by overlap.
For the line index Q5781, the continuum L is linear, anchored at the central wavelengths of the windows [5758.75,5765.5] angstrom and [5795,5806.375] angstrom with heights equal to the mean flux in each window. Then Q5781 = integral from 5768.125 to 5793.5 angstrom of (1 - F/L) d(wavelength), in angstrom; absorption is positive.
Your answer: 1.9 angstrom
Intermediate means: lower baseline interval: 20.8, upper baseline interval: 21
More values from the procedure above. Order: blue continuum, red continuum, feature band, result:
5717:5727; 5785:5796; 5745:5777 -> -2.6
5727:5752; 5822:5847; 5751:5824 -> 4.2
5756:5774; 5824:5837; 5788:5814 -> 0.6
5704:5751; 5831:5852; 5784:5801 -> 0.6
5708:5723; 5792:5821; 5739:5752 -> -2.6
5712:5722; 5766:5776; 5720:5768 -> -3.6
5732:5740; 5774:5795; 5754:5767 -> -0.4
